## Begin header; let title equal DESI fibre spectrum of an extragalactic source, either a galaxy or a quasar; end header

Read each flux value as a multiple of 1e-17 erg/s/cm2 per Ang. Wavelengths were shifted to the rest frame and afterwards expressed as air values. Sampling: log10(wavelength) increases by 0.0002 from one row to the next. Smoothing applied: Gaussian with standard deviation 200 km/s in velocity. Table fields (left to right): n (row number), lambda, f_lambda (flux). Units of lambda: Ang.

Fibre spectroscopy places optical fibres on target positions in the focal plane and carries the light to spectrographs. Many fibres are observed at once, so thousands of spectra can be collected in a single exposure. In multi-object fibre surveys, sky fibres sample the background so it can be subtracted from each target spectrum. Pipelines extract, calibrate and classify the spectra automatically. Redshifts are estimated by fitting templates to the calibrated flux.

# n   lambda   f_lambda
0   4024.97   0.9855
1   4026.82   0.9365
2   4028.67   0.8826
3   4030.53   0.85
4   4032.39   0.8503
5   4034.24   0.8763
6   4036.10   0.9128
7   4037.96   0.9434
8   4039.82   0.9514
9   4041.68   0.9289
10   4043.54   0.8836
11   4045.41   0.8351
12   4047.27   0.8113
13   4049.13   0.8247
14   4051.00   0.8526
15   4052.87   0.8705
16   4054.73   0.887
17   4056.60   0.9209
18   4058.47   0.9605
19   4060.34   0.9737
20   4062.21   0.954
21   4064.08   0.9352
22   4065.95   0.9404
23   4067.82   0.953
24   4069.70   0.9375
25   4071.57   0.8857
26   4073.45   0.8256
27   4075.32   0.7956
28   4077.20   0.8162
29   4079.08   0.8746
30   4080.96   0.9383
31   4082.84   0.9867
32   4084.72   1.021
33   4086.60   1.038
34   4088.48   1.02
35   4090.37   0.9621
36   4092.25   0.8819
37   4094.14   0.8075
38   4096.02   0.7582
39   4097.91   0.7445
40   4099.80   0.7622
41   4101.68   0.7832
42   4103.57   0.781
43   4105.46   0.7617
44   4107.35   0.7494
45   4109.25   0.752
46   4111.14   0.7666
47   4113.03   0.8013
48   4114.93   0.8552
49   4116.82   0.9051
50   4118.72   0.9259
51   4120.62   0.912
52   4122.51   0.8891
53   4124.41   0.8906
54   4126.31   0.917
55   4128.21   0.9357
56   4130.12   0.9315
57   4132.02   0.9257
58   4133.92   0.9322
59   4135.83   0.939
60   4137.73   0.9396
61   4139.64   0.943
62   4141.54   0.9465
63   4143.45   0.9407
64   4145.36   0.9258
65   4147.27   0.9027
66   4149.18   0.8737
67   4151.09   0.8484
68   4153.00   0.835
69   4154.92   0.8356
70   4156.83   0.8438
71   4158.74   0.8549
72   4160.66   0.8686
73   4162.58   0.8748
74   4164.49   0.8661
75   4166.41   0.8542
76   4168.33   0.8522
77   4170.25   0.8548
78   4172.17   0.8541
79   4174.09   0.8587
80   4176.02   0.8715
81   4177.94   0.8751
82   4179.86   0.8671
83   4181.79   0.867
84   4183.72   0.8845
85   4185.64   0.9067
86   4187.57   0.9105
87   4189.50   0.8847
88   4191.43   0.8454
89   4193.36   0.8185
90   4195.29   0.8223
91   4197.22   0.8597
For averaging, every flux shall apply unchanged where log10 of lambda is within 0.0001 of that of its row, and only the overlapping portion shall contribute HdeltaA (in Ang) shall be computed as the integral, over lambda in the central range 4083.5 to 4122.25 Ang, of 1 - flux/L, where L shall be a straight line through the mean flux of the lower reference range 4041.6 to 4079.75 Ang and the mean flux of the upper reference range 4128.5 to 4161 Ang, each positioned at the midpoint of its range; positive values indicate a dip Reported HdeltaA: 1.9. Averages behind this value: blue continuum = 0.888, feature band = 0.851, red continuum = 0.9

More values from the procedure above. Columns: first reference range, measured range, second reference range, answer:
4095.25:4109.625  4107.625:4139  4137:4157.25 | -2.3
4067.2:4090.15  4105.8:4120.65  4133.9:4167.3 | 1.3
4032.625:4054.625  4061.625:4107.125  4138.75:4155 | 0.4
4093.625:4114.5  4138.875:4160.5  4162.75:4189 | -1.3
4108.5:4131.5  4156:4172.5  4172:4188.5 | 0.4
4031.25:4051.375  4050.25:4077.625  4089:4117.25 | -1.6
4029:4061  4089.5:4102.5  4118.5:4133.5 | 1.3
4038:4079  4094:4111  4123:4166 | 2.5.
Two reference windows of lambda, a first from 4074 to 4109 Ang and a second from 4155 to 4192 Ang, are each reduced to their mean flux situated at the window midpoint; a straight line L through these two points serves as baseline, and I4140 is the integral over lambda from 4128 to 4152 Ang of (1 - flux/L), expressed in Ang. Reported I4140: -1.6 Ang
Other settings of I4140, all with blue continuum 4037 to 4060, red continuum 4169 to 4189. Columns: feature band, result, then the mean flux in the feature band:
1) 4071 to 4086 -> -0.2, 0.896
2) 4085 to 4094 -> -0.8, 0.963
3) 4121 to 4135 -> -0.6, 0.917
